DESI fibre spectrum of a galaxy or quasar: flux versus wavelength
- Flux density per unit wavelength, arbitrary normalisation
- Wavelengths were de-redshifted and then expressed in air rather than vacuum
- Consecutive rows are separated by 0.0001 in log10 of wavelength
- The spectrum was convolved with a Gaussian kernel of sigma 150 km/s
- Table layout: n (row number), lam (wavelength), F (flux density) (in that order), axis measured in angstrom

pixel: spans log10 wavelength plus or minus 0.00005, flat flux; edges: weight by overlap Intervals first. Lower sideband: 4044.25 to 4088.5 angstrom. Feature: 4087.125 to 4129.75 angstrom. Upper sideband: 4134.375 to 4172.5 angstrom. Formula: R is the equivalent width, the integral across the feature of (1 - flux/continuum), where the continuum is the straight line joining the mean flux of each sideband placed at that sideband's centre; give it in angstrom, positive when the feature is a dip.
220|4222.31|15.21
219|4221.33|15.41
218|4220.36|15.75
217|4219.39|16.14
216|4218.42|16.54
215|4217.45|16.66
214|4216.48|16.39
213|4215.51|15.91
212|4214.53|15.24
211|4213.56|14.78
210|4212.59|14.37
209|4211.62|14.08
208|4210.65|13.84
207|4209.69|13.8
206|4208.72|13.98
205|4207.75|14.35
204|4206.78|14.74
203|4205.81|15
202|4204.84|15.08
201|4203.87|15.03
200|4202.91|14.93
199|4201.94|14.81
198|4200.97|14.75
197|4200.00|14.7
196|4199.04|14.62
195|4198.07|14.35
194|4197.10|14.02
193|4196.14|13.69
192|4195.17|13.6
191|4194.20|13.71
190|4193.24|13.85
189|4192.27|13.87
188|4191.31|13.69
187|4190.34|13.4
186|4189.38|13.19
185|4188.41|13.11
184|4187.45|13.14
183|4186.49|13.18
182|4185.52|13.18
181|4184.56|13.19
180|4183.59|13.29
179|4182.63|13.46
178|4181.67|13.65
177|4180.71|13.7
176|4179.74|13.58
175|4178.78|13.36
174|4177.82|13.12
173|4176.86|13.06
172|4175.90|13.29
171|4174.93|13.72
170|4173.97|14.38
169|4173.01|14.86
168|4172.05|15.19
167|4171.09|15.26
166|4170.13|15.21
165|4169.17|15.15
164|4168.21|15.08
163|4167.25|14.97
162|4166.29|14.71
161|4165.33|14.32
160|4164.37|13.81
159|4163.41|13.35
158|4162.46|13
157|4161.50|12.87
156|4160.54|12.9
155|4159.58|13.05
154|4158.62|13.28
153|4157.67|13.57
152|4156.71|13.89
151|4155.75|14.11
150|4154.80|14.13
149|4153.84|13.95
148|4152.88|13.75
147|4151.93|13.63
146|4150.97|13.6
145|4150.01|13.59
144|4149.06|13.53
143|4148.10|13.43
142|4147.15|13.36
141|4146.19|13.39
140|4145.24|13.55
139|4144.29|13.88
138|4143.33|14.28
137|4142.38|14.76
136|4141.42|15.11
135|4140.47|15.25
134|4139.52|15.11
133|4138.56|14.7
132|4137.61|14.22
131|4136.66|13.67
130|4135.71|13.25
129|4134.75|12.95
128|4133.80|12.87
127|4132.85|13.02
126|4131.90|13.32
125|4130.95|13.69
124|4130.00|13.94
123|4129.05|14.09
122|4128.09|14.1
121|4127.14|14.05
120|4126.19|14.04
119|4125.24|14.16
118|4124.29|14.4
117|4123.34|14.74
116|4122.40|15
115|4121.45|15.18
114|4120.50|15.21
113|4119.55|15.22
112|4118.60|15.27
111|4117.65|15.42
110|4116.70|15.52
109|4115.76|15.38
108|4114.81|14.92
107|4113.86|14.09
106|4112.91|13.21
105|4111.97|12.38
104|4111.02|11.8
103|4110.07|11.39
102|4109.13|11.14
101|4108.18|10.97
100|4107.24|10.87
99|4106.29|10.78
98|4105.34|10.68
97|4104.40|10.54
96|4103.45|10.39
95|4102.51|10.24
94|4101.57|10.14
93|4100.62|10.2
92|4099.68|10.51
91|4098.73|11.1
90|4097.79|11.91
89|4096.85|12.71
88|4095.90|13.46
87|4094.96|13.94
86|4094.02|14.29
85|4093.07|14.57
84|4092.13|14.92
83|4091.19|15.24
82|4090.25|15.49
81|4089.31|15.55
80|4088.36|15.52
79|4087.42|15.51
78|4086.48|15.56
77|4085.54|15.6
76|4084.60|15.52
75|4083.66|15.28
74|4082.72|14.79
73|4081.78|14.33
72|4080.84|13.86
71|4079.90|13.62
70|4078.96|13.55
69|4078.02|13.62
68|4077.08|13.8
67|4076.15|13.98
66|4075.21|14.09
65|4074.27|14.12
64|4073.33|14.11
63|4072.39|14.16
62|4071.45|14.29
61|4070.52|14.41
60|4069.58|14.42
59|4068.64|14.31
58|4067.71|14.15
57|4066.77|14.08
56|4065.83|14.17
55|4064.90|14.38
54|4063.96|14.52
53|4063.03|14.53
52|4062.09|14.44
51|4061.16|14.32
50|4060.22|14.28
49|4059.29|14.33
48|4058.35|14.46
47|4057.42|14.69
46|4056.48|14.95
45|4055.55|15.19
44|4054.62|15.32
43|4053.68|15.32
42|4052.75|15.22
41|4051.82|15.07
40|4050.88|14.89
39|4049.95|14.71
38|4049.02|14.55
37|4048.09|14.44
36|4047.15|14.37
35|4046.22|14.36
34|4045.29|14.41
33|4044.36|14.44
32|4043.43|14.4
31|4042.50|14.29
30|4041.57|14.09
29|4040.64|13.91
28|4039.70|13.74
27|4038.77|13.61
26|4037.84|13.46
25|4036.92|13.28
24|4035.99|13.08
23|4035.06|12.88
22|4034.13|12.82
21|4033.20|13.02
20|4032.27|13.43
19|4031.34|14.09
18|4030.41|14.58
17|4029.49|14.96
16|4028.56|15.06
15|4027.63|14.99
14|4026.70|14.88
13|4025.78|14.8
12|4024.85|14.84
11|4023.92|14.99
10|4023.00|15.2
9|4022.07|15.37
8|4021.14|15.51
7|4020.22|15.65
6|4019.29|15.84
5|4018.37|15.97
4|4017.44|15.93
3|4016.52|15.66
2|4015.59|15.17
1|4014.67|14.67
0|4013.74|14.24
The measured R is 2.8 angstrom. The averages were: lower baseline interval 14.5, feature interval 13.3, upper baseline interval 14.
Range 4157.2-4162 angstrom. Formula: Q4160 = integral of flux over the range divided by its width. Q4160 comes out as 13.1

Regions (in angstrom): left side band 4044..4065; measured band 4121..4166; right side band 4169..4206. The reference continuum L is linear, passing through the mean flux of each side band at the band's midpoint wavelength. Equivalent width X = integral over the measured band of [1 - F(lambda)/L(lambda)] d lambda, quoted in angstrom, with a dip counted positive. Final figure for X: 1.1 angstrom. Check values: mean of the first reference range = 14.7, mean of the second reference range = 14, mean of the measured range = 13.9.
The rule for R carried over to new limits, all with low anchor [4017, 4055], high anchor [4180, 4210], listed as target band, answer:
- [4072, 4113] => 3.3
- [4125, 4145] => 0.2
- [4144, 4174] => 0.3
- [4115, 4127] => -0.6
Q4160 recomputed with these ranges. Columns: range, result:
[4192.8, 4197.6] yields 13.8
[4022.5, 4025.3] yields 15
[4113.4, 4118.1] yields 15.1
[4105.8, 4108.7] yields 10.8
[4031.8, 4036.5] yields 13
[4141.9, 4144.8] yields 14.3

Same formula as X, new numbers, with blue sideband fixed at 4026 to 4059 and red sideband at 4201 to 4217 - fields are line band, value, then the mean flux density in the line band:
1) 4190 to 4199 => 0.5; 13.8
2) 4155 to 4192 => 2.3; 13.8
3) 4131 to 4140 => 0.5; 13.7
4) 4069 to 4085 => 0.2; 14.2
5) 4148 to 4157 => 0.5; 13.8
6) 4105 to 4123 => 1.4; 13.4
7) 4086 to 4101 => 0.7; 13.8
